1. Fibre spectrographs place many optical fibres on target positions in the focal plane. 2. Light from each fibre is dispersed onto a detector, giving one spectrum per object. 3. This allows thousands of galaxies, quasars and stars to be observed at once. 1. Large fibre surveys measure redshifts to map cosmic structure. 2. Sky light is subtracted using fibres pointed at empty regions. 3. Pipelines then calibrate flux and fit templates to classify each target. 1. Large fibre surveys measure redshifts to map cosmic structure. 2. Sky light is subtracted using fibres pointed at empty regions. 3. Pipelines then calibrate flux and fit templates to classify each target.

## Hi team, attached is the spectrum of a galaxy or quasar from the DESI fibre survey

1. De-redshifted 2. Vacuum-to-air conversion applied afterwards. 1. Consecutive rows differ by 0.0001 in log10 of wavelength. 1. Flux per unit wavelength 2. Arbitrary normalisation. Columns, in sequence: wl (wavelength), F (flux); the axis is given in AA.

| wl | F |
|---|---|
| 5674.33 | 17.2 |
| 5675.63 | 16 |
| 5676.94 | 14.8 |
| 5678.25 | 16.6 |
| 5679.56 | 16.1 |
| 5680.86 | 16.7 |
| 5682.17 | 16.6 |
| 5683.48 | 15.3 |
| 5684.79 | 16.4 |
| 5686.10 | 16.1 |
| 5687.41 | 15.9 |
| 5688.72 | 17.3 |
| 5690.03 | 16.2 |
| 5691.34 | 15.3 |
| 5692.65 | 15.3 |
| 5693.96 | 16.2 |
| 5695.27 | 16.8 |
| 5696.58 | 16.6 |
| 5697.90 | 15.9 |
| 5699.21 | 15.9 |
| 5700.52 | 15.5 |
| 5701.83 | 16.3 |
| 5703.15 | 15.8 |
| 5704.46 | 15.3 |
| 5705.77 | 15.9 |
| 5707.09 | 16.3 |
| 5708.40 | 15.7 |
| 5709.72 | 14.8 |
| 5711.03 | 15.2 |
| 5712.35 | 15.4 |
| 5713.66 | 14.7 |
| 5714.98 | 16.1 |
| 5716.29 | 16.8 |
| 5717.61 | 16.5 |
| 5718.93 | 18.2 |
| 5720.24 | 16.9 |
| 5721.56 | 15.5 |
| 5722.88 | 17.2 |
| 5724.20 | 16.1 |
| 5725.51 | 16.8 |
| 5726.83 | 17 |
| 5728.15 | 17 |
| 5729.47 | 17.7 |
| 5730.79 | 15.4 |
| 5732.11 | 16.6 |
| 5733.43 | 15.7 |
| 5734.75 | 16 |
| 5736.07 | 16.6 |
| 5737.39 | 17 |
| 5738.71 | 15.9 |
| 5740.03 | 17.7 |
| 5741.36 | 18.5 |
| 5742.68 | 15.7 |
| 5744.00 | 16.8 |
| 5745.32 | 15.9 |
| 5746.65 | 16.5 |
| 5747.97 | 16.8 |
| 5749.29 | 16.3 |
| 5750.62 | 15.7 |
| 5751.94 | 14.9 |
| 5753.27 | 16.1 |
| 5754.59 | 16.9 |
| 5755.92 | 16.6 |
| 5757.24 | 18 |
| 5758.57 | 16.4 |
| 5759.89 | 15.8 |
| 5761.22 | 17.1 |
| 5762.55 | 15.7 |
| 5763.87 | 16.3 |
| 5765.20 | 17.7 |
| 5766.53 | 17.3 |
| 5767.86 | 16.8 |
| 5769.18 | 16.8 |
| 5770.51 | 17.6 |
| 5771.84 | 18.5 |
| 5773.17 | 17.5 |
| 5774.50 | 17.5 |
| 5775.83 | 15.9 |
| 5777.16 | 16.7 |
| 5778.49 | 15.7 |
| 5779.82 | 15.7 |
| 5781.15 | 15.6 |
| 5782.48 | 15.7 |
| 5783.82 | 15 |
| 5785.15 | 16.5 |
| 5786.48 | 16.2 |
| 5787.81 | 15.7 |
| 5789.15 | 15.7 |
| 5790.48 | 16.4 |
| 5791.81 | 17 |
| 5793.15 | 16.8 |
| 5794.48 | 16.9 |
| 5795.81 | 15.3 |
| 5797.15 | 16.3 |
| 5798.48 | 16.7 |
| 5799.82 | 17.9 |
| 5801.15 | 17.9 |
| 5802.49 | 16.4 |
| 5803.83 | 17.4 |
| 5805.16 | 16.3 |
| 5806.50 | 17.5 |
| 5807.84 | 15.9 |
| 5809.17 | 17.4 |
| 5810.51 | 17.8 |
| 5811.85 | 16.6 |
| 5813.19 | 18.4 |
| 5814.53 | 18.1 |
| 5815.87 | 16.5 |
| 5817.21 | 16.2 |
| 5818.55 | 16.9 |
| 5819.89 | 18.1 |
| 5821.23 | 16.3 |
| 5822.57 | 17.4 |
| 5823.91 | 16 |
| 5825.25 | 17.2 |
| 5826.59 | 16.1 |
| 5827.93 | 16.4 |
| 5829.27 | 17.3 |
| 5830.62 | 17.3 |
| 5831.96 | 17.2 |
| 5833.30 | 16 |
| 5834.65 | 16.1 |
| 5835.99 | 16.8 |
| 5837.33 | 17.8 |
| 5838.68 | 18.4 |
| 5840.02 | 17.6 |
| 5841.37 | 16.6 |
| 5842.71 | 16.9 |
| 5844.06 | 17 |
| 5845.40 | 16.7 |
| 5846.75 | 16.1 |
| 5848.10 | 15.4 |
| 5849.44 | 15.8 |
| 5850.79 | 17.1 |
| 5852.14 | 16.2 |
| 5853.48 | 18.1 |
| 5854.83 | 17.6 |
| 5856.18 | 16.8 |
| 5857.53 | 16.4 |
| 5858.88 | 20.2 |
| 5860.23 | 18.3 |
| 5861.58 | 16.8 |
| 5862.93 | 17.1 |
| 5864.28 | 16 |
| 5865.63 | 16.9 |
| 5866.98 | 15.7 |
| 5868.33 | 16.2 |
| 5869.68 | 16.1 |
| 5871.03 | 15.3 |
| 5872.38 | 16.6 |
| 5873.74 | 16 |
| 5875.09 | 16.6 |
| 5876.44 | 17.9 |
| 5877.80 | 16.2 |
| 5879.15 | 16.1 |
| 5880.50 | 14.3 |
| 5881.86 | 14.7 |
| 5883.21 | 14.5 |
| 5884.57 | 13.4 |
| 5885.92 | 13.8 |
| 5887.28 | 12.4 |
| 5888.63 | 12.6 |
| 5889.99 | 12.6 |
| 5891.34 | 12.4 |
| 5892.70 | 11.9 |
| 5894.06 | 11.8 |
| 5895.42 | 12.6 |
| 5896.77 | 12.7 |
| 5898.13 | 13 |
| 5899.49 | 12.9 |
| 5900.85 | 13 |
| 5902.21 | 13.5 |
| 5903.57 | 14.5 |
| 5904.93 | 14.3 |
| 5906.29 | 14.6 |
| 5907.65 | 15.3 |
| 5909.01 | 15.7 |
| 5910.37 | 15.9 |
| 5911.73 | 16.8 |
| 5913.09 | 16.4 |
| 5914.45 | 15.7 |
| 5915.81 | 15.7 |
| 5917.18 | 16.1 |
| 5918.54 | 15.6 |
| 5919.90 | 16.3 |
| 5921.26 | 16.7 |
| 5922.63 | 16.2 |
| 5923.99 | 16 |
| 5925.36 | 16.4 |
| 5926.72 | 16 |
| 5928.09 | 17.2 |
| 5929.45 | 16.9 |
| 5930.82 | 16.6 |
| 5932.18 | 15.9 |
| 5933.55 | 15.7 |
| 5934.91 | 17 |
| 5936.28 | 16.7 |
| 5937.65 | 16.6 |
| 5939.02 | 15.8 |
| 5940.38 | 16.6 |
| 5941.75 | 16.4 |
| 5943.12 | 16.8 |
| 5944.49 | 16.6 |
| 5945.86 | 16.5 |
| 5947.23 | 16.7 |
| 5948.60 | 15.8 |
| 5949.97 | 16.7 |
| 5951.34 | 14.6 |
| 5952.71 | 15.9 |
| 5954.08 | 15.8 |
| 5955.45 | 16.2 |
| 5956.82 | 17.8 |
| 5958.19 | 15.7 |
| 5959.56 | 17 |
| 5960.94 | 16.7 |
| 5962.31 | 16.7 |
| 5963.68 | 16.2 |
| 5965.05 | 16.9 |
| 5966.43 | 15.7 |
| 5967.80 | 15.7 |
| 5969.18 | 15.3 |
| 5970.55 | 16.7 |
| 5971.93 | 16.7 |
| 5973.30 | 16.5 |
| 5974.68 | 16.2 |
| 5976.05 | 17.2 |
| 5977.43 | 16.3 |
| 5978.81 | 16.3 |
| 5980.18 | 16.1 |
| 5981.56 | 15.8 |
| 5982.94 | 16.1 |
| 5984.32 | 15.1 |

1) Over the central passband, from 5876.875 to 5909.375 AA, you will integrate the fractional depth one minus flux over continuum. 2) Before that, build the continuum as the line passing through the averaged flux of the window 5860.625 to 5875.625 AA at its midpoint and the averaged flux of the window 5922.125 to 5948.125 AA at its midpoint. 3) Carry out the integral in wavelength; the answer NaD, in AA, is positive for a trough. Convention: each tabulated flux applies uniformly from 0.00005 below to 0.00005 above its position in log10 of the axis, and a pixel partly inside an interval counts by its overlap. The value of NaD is 5.3 AA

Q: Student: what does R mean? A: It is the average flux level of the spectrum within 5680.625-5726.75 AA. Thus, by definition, 16.1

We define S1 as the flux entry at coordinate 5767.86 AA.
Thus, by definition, 16.8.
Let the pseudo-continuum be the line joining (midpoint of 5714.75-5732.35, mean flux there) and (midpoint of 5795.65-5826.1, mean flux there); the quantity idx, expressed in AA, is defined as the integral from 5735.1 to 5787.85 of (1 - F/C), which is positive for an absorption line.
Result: 0.9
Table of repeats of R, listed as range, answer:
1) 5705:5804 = 16.5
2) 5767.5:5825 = 16.7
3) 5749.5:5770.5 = 16.6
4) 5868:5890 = 15.1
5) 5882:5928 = 14.5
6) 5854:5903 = 15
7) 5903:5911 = 15.1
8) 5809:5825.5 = 17.1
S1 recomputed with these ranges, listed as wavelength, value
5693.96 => 16.2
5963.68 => 16.2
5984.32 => 15.1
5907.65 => 15.3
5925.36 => 16.4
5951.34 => 14.6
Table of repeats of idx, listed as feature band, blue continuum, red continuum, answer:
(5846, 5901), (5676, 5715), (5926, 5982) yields 3.1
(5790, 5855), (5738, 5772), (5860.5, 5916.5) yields -4.8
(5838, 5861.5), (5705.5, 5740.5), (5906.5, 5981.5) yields -1.2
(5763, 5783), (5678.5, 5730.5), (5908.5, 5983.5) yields -0.7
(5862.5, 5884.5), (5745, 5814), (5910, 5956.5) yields 0.6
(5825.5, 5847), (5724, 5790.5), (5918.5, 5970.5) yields -0.6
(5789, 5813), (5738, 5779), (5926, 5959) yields -0.3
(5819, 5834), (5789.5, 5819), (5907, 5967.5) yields 0.0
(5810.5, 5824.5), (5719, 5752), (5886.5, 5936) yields -1.2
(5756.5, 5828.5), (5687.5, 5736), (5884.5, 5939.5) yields -4.9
